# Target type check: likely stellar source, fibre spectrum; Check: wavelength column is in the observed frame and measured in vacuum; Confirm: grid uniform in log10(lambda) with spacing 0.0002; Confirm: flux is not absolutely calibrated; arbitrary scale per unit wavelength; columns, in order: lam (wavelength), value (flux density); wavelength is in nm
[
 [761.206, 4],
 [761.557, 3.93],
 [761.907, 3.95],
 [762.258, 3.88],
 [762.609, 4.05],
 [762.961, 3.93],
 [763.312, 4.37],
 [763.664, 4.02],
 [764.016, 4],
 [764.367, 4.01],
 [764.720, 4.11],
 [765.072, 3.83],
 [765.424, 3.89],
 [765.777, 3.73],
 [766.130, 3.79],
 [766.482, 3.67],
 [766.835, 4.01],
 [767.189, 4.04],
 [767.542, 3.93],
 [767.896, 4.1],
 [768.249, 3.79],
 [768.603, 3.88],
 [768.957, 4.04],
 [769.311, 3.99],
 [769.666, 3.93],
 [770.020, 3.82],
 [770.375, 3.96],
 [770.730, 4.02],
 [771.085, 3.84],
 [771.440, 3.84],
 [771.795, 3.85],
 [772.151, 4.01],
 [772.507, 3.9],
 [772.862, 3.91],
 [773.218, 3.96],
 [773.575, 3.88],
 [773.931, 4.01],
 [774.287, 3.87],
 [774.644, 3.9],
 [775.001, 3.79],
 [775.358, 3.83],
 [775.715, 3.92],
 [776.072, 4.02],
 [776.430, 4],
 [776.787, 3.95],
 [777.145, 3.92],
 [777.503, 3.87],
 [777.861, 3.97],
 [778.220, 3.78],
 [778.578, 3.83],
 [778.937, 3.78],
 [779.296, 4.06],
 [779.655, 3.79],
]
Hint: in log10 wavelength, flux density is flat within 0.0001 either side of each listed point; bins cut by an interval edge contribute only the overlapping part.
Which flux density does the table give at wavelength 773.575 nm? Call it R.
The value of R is 3.88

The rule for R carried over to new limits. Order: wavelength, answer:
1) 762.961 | 3.93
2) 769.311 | 3.99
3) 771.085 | 3.84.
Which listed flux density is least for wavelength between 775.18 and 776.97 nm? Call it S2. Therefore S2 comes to 3.83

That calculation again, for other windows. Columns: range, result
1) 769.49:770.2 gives 3.82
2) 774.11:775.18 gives 3.79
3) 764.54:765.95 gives 3.73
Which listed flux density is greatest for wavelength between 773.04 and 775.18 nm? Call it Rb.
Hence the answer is 4.01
